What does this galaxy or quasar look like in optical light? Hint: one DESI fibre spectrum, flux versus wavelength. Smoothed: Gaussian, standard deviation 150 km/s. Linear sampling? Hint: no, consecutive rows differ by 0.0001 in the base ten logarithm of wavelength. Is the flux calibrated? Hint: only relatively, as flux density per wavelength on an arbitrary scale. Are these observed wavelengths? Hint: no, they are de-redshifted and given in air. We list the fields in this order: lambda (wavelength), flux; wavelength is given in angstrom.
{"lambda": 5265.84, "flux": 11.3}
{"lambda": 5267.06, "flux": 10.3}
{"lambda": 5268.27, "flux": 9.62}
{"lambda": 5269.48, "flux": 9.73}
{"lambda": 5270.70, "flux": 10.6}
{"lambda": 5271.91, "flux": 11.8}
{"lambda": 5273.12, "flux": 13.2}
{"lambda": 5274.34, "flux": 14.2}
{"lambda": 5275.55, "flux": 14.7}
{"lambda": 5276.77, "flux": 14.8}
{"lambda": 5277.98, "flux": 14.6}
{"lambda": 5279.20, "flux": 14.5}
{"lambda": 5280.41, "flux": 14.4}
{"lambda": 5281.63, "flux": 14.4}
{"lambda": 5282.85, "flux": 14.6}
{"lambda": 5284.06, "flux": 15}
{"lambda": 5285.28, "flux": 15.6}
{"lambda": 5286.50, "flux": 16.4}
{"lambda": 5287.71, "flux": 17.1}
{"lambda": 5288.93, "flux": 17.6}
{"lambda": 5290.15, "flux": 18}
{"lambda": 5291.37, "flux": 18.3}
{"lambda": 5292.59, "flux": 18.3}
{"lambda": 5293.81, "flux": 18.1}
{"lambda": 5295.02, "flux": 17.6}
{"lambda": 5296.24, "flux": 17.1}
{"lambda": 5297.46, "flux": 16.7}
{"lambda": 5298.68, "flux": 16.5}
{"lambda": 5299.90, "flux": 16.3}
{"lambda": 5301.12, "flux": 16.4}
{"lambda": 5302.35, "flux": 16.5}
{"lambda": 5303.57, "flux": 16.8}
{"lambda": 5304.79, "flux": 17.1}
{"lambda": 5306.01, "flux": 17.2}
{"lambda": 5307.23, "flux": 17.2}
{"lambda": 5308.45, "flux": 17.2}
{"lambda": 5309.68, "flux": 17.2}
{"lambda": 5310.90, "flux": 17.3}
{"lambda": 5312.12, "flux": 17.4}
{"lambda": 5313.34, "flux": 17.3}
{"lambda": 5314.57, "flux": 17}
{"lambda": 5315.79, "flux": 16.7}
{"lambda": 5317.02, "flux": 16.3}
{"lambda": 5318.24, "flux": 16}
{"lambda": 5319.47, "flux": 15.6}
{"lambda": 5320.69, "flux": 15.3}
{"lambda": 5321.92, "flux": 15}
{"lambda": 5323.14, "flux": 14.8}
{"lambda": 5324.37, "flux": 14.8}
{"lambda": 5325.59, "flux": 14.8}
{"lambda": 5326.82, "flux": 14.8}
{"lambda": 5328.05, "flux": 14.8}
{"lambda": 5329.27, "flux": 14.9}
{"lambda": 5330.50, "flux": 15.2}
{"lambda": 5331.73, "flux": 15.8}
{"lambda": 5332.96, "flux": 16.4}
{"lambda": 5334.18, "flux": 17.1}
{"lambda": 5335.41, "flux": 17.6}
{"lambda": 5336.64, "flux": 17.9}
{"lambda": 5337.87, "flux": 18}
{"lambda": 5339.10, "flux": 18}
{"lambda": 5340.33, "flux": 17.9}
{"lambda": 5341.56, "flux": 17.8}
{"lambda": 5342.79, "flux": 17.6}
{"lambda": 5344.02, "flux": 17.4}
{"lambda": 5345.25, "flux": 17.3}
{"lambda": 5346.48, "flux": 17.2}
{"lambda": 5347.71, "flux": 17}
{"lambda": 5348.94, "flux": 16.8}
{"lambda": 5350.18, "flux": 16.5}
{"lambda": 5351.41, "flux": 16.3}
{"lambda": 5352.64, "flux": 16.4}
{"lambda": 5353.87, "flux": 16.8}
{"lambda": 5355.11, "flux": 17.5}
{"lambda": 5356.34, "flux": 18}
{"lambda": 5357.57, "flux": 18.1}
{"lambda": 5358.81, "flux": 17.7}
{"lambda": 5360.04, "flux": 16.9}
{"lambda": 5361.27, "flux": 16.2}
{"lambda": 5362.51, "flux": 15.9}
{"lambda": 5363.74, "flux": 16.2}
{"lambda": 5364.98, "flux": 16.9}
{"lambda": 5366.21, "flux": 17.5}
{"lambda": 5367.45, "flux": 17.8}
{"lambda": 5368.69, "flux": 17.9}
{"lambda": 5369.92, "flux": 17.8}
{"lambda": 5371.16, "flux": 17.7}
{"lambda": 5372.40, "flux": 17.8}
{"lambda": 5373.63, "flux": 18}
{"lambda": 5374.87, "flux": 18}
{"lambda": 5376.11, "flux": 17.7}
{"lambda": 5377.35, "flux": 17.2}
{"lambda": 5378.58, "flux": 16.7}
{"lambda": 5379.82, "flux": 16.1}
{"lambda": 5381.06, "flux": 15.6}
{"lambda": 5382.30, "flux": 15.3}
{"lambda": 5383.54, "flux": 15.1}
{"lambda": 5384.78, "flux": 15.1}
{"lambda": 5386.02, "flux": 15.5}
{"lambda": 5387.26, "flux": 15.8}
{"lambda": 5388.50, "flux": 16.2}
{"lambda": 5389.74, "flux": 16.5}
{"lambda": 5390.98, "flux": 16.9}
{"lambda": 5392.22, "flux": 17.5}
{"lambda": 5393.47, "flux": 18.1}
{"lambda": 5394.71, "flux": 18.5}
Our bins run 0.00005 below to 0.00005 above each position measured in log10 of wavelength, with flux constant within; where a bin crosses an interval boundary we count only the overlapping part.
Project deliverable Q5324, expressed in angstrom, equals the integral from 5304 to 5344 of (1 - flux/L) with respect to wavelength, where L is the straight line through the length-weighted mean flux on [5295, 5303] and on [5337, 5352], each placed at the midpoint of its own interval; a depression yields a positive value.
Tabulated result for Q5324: 1.18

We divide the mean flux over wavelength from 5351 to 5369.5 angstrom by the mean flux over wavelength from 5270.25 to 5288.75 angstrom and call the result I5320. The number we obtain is 1.18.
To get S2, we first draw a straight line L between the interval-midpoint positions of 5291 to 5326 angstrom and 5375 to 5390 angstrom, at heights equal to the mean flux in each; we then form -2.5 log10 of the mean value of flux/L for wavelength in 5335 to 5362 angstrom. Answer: -0.06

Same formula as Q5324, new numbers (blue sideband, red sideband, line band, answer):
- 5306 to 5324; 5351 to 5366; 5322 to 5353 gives 0.4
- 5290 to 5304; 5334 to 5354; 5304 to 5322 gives 0.5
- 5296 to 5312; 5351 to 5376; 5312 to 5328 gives 1.2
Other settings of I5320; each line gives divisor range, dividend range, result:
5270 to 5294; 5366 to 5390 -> 1.10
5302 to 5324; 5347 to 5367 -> 1.02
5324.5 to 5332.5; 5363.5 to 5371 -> 1.16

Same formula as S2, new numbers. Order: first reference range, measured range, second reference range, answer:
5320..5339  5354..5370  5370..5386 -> -0.05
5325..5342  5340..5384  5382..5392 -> -0.06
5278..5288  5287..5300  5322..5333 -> -0.16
